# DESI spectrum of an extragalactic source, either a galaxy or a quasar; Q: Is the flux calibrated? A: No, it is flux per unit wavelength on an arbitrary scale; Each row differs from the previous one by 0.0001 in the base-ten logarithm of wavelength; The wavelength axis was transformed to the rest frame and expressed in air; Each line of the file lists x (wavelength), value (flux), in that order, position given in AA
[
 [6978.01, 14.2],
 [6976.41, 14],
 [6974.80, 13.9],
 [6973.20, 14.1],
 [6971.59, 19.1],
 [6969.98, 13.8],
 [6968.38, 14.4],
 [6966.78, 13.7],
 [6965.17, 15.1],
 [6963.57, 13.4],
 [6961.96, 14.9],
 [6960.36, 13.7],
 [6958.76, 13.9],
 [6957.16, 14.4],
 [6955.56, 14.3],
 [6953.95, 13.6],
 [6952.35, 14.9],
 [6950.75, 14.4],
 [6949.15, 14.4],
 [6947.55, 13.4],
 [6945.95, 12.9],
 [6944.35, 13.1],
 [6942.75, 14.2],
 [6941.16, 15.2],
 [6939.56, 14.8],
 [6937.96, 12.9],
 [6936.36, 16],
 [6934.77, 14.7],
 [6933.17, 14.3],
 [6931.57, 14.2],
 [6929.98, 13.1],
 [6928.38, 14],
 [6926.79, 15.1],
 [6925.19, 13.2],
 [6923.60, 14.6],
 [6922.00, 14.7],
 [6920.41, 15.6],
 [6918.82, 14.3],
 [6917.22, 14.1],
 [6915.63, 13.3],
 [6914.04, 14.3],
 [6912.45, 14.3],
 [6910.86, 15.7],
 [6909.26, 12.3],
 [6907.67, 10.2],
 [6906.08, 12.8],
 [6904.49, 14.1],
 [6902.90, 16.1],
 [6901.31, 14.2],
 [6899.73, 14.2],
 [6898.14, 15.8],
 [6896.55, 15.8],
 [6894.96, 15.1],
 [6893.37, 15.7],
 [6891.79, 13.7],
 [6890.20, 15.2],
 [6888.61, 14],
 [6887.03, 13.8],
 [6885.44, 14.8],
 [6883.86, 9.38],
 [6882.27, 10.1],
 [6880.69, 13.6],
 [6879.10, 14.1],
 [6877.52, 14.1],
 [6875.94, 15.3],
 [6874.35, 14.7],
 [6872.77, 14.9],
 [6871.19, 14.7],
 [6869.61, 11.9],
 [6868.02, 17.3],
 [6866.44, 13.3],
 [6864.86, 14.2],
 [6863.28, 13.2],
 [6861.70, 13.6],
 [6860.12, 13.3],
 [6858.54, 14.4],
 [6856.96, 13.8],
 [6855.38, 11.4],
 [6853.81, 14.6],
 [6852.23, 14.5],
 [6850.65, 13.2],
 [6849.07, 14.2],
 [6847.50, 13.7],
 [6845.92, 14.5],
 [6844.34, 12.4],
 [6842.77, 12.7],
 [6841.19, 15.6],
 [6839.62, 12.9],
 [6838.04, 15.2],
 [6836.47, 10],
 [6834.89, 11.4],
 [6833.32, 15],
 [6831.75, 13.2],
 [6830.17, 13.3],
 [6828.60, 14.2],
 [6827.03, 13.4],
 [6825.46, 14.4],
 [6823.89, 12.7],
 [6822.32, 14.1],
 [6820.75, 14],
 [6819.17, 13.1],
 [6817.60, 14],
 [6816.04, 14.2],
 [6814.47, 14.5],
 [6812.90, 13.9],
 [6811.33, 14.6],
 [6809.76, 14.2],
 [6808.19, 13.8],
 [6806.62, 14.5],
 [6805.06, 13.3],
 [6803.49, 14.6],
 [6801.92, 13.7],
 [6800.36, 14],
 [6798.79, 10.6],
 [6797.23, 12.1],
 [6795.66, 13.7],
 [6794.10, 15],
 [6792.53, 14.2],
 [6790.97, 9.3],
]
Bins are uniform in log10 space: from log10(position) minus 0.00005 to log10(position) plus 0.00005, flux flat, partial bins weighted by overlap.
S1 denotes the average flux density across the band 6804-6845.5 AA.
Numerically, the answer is 13.7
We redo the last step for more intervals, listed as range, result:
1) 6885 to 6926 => 14.3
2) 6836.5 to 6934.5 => 14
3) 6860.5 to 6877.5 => 14.3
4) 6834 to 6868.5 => 13.6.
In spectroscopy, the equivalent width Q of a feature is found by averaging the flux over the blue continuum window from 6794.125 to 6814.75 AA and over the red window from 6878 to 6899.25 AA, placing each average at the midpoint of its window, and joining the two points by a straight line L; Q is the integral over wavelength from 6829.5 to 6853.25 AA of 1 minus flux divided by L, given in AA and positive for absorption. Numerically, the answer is 0.56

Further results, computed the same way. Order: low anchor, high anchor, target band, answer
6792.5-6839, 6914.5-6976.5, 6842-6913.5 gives 0.3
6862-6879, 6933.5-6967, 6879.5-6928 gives 0.9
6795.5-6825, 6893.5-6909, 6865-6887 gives 0.6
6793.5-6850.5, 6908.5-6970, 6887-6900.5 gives -0.9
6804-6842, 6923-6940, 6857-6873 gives -0.1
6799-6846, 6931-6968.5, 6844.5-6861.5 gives 0.1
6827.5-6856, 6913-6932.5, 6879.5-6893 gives 0.7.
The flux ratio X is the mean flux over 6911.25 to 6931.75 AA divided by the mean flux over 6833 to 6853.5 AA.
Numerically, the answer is 1.06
